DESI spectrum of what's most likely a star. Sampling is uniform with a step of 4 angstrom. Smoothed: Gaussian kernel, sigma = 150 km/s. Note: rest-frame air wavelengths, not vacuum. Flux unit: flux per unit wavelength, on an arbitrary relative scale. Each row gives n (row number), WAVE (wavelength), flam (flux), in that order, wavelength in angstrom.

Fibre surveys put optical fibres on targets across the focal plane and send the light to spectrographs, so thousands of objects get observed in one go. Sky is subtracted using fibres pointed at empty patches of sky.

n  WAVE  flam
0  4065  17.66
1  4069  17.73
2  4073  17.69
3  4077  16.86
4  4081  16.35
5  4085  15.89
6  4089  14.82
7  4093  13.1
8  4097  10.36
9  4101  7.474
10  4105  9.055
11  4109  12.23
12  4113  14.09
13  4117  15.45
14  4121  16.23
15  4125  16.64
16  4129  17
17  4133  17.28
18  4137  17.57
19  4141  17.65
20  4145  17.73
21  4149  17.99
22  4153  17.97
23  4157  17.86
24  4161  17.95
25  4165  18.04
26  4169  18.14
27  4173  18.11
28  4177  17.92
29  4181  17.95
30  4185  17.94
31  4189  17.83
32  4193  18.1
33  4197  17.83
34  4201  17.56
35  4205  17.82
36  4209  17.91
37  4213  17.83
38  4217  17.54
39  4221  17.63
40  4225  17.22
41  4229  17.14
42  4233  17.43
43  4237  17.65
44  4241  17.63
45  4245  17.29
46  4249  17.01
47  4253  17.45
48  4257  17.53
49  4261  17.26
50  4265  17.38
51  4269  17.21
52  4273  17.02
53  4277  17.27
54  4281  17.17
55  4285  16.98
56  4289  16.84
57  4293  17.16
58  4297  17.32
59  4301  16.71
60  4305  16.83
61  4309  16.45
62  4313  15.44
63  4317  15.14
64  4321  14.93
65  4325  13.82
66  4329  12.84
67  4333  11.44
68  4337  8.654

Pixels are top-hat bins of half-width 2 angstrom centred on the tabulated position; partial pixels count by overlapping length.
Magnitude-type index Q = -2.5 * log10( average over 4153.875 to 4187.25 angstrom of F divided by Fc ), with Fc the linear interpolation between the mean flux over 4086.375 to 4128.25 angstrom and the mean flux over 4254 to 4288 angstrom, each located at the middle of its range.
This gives -0.22 mag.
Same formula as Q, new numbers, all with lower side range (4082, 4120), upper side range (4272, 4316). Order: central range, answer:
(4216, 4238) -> -0.14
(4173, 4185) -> -0.24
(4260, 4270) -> -0.07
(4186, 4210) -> -0.21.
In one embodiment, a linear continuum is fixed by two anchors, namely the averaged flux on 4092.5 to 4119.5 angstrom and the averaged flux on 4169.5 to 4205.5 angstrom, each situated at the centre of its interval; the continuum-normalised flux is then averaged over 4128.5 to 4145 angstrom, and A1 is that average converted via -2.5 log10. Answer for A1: -0.24 mag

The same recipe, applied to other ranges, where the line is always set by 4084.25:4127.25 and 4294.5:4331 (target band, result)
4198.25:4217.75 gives -0.23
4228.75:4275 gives -0.17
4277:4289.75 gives -0.13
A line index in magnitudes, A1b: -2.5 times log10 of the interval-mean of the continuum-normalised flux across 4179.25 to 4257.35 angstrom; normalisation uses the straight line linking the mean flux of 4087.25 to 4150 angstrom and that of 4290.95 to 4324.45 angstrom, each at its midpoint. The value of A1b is -0.14 mag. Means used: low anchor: 14.6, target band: 17.6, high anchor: 16.1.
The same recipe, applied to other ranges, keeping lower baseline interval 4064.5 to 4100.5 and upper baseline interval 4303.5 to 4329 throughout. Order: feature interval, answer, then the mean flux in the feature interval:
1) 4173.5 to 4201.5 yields -0.18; 17.9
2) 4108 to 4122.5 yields 0.04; 14.6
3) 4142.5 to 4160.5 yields -0.18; 17.9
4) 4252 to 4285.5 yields -0.14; 17.3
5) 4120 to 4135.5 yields -0.11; 16.8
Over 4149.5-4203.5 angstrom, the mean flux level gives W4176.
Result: 17.9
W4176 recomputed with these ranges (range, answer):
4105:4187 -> 16.9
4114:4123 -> 15.6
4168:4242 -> 17.7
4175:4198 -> 17.9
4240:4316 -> 17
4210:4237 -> 17.5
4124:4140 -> 17.2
